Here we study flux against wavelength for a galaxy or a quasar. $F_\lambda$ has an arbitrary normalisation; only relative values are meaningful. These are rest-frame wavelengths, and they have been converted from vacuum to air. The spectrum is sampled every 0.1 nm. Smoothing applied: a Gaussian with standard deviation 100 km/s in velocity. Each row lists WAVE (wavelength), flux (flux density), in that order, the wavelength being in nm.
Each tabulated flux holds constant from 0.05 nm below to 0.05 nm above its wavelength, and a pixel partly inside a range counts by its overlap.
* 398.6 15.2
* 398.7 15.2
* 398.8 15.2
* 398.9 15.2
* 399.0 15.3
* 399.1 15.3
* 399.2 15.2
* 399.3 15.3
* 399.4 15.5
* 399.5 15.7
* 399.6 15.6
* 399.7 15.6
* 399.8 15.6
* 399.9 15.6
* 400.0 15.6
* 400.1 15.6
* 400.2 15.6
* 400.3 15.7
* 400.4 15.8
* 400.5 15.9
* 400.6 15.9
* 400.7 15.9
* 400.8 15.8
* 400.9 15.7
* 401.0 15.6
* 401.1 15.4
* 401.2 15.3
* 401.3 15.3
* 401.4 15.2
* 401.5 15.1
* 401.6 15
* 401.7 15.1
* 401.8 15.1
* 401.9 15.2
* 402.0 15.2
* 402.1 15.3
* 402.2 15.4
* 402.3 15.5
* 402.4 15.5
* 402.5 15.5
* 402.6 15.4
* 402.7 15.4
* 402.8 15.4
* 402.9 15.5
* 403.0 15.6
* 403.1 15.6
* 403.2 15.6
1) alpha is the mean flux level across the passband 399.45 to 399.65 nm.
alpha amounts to 15.7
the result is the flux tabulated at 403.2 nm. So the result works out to 15.6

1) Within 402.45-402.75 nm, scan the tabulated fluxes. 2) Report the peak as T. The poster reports 15.5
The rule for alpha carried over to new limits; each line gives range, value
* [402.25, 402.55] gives 15.5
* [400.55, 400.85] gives 15.9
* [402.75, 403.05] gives 15.5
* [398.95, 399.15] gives 15.3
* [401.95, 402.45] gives 15.4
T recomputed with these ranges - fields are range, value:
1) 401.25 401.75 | 15.3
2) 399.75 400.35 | 15.7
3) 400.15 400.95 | 15.9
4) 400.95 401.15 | 15.6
